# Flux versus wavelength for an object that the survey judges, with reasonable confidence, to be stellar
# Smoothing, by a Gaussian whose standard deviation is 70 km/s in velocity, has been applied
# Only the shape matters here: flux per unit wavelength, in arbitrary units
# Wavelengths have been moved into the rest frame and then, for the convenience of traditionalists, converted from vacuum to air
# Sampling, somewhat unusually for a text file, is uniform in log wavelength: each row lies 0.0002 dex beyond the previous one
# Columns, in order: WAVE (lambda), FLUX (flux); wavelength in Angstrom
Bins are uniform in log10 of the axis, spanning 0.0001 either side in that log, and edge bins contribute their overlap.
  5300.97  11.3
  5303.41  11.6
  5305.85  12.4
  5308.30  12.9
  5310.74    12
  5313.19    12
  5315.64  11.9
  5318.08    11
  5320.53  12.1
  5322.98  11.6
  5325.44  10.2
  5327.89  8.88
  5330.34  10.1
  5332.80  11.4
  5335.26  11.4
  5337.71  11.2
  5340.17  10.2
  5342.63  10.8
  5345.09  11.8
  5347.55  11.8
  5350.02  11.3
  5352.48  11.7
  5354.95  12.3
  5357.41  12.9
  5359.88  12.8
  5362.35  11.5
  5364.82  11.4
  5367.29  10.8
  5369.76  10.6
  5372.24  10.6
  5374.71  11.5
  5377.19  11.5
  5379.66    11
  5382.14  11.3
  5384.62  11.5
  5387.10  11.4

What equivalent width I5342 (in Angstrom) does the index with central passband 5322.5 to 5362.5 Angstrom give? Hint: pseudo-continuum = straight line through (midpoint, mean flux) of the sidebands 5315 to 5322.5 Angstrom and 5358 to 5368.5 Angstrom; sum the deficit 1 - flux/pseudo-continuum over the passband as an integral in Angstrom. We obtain 1.38 Angstrom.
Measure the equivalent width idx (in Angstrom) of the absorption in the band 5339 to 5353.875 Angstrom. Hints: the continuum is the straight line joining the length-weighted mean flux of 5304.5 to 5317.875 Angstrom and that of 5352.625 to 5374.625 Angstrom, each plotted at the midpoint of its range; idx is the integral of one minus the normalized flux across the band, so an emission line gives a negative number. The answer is 0.6 Angstrom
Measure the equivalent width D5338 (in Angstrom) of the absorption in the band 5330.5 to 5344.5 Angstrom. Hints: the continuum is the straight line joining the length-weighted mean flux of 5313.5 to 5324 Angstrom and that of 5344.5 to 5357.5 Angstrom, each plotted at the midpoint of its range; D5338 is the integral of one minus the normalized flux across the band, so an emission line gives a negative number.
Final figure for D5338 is 1.0 Angstrom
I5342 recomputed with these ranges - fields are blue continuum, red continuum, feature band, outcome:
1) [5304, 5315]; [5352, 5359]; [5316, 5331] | 1.9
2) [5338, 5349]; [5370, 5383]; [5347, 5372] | -1.2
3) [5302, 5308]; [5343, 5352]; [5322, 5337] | 1.5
